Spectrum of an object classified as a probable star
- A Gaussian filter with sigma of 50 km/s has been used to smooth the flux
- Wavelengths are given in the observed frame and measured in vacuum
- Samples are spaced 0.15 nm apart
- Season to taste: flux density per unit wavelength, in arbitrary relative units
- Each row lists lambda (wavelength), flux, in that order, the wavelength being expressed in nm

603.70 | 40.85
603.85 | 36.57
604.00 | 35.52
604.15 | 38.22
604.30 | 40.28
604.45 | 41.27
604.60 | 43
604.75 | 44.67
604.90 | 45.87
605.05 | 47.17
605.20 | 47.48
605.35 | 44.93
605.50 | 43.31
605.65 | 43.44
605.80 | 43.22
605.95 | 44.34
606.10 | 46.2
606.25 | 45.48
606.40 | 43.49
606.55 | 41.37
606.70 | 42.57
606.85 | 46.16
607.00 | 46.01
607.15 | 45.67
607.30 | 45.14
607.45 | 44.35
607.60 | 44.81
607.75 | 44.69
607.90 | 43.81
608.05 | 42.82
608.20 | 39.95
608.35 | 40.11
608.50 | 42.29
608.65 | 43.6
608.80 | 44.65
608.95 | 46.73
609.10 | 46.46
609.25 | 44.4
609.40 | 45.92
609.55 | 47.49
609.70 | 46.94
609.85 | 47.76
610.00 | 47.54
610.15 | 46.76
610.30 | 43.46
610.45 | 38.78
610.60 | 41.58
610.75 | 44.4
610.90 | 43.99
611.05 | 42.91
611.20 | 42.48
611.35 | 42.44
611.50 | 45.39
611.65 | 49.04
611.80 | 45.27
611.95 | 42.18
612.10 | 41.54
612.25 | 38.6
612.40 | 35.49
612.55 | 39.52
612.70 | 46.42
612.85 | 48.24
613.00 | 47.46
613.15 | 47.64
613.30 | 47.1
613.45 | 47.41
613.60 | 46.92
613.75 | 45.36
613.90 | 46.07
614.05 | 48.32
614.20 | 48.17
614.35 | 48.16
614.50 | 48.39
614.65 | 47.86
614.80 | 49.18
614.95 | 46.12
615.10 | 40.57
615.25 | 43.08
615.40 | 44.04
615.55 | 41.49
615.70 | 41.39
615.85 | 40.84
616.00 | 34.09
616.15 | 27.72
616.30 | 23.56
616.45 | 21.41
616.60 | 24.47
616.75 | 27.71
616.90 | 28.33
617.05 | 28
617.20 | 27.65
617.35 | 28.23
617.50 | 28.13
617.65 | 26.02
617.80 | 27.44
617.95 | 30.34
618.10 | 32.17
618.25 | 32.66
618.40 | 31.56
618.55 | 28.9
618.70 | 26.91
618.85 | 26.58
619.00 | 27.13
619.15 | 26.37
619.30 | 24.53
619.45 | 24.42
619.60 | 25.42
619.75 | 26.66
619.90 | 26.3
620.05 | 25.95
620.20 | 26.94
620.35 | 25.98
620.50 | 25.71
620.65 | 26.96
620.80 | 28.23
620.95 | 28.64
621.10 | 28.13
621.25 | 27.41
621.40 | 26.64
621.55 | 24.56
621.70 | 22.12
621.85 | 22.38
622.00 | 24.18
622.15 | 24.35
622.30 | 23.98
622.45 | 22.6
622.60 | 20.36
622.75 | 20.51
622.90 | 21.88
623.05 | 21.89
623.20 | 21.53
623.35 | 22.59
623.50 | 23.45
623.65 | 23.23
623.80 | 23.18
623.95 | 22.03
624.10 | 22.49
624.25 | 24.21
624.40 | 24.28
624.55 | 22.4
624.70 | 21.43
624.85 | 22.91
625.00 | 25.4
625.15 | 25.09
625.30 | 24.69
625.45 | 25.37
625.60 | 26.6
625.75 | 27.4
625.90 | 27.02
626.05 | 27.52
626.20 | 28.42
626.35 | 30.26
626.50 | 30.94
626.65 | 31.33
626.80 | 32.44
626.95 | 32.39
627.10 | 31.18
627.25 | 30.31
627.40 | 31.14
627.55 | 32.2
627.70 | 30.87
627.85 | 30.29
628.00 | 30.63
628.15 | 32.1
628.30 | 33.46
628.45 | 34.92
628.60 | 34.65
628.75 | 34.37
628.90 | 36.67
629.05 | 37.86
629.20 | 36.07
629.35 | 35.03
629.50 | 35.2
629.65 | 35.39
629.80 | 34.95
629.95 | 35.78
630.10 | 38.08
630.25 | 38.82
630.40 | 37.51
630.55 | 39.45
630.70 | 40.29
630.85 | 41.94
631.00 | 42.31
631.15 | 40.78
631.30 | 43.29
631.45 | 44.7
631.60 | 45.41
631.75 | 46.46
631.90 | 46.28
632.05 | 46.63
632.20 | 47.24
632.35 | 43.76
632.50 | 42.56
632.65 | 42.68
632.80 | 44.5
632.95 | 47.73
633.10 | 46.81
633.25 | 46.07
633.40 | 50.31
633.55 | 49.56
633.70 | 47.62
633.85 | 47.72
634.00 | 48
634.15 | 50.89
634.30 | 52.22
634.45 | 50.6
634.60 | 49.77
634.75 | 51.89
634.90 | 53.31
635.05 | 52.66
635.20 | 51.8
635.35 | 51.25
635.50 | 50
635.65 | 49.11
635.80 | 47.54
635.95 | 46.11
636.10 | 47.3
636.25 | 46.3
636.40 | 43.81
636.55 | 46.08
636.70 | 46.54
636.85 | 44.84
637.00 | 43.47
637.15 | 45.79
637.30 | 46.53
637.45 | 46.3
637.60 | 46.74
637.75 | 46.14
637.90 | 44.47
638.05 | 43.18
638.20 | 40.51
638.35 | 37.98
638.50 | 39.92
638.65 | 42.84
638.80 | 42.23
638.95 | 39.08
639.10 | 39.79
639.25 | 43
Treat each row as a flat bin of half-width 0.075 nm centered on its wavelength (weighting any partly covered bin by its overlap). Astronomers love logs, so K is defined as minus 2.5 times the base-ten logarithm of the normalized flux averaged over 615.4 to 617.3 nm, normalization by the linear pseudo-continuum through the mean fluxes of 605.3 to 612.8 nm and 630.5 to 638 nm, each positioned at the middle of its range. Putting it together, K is 0.40 mag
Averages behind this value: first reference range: 43.9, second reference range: 46.7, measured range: 31.1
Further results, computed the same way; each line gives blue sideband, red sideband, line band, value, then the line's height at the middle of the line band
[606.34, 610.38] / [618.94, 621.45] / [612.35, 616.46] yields -0.21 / 35.4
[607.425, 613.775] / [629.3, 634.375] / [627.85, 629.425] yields 0.26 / 43.6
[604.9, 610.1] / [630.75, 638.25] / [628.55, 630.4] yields 0.27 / 46.4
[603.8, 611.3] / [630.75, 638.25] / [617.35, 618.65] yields 0.46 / 45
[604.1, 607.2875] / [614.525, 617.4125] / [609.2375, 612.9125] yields -0.12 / 39.5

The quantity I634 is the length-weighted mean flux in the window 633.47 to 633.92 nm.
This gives 48.3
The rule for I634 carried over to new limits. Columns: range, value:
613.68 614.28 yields 47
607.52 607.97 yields 44.4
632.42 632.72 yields 42.6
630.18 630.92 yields 39.6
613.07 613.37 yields 47.4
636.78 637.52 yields 45.4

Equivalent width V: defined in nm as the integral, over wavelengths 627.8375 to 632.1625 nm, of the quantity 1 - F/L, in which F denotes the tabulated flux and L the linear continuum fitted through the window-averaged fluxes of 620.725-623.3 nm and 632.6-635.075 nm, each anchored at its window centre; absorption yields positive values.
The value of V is 0.270 nm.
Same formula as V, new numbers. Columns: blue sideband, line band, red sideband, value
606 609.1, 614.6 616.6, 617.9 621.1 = -0.29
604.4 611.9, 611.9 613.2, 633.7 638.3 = 0.06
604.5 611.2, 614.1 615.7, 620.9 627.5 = -0.41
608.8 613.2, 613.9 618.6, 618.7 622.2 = -0.15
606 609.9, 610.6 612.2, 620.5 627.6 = -0.13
